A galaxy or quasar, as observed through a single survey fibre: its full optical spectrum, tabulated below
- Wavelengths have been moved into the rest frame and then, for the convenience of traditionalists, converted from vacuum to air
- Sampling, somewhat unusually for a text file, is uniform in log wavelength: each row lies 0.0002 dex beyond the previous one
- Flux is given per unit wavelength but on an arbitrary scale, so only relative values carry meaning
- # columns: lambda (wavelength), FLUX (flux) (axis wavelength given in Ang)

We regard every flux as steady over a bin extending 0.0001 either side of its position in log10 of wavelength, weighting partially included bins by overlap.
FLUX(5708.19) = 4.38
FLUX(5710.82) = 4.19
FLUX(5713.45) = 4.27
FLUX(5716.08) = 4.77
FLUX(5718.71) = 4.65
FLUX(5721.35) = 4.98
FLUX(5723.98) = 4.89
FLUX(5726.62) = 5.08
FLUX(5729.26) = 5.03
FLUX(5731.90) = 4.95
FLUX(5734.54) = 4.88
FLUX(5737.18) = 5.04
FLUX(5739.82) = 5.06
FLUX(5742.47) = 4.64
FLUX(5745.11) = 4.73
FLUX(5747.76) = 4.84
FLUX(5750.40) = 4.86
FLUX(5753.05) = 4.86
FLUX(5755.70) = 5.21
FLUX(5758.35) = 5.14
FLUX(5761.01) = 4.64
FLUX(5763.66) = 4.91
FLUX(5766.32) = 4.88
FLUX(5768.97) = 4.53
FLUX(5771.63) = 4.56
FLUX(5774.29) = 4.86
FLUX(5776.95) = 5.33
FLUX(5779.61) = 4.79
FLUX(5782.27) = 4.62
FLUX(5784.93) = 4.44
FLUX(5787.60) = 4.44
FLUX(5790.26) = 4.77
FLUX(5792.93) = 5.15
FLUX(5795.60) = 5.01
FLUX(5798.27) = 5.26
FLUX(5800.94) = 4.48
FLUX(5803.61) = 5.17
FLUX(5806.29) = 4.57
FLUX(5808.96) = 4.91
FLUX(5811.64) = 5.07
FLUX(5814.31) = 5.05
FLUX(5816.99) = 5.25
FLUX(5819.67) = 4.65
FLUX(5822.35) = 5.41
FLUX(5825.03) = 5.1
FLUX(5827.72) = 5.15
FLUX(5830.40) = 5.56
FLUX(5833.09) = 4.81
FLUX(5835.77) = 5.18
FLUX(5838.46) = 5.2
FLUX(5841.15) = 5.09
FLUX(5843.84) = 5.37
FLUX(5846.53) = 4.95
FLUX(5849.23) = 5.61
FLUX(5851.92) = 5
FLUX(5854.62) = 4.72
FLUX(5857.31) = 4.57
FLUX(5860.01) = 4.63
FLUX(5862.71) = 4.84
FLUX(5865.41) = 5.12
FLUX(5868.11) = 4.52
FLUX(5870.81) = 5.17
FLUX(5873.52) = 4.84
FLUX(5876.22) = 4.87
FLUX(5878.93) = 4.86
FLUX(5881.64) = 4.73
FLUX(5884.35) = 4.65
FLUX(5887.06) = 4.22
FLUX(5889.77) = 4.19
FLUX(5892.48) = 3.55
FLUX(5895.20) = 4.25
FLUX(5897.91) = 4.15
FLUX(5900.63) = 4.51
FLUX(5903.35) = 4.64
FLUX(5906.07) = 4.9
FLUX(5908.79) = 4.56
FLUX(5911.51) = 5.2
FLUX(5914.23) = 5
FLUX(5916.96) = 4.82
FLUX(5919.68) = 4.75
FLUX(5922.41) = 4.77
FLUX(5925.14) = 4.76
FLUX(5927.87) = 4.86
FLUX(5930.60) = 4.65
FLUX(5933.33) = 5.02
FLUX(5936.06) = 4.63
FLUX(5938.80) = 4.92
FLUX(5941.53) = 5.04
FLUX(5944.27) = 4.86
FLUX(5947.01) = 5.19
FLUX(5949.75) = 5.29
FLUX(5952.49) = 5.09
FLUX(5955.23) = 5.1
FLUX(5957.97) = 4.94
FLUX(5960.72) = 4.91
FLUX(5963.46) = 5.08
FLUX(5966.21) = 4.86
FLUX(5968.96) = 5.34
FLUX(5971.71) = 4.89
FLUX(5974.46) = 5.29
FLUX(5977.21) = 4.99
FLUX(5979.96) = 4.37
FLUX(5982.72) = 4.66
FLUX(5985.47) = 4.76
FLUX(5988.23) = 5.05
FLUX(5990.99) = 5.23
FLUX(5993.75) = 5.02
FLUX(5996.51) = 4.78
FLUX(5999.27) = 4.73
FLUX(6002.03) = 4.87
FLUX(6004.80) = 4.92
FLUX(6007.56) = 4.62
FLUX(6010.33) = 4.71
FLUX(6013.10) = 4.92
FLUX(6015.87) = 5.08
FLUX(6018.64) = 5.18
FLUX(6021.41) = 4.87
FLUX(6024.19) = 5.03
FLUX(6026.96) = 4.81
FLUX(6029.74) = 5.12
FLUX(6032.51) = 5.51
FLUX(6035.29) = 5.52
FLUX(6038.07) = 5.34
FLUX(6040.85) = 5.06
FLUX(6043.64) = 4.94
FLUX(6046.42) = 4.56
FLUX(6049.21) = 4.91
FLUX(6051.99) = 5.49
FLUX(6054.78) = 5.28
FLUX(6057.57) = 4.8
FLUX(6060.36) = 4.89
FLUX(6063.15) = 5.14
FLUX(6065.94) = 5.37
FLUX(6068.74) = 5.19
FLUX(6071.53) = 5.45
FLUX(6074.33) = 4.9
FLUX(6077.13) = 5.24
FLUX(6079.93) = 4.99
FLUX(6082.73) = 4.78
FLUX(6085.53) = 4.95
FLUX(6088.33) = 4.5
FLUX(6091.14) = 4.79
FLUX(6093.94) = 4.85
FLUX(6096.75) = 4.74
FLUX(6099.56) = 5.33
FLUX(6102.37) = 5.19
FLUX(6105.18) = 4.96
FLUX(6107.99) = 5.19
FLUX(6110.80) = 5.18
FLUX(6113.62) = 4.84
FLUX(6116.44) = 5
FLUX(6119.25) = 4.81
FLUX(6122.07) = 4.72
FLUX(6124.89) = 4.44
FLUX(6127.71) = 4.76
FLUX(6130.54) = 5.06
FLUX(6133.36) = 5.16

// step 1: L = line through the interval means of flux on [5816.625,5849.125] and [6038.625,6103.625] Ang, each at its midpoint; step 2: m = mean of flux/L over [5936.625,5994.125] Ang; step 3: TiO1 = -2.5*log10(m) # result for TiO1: 0.02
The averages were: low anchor 5.16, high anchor 5.02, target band 4.99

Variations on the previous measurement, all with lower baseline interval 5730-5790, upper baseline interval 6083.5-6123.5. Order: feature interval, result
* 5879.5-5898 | 0.14 mag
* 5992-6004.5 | 0.01 mag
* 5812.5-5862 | -0.05 mag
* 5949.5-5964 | -0.04 mag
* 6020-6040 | -0.06 mag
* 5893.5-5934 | 0.04 mag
